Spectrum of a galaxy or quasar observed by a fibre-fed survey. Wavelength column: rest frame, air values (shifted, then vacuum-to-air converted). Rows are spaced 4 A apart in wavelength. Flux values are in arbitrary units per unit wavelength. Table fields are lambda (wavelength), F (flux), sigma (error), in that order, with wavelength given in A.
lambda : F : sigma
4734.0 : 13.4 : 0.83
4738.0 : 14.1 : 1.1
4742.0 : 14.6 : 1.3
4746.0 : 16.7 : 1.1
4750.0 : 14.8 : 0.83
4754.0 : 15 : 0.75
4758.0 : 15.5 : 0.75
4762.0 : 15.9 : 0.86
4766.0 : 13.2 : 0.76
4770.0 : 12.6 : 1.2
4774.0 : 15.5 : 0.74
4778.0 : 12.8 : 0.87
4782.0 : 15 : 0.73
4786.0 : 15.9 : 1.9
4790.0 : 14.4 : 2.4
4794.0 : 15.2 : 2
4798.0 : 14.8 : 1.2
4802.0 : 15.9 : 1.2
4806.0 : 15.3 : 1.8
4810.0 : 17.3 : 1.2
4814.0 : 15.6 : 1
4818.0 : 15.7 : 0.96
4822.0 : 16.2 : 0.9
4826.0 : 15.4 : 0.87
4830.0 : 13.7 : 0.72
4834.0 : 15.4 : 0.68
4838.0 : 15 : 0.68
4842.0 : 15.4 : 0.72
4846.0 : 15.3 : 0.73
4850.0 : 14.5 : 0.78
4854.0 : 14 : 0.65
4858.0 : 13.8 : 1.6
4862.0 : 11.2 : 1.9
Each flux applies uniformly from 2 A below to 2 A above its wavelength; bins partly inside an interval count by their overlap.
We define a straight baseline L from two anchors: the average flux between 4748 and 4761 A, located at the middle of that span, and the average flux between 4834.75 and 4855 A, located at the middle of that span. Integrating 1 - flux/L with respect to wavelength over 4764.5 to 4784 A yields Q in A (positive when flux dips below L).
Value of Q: 1.6 A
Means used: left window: 15.2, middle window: 13.8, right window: 14.9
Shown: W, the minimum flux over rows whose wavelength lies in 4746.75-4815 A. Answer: 12.6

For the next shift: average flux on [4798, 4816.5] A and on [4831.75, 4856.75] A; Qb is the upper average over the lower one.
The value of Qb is 0.9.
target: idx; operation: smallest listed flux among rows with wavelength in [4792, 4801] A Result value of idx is 14.8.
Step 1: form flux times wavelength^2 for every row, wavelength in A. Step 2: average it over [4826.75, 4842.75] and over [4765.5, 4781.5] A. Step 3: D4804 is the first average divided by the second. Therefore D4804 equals 1.1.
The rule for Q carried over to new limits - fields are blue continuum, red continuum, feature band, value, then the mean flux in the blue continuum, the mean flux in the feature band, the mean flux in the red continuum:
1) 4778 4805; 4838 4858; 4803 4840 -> -1.63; 15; 15.5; 14.7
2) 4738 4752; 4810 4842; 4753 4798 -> 1.88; 15.2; 14.6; 15.4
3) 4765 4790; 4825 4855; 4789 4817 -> -2.06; 14.2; 15.5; 14.8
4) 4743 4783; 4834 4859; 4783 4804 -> -0.73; 14.7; 15.2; 14.8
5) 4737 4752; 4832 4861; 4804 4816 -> -1.01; 15.1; 16.1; 14.6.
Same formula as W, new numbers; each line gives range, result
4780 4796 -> 14.4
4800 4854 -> 13.7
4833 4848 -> 15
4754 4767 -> 13.2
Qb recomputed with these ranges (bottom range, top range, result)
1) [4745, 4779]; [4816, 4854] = 1.03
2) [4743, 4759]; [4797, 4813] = 1.03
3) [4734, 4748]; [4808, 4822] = 1.09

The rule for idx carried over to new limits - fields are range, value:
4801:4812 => 15.3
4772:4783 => 12.8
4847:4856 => 14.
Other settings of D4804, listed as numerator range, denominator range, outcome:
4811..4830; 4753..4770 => 1.09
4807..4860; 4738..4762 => 1.03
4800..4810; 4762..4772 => 1.20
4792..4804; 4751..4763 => 1.01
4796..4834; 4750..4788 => 1.08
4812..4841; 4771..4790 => 1.06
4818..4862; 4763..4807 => 1.03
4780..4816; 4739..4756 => 1.04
